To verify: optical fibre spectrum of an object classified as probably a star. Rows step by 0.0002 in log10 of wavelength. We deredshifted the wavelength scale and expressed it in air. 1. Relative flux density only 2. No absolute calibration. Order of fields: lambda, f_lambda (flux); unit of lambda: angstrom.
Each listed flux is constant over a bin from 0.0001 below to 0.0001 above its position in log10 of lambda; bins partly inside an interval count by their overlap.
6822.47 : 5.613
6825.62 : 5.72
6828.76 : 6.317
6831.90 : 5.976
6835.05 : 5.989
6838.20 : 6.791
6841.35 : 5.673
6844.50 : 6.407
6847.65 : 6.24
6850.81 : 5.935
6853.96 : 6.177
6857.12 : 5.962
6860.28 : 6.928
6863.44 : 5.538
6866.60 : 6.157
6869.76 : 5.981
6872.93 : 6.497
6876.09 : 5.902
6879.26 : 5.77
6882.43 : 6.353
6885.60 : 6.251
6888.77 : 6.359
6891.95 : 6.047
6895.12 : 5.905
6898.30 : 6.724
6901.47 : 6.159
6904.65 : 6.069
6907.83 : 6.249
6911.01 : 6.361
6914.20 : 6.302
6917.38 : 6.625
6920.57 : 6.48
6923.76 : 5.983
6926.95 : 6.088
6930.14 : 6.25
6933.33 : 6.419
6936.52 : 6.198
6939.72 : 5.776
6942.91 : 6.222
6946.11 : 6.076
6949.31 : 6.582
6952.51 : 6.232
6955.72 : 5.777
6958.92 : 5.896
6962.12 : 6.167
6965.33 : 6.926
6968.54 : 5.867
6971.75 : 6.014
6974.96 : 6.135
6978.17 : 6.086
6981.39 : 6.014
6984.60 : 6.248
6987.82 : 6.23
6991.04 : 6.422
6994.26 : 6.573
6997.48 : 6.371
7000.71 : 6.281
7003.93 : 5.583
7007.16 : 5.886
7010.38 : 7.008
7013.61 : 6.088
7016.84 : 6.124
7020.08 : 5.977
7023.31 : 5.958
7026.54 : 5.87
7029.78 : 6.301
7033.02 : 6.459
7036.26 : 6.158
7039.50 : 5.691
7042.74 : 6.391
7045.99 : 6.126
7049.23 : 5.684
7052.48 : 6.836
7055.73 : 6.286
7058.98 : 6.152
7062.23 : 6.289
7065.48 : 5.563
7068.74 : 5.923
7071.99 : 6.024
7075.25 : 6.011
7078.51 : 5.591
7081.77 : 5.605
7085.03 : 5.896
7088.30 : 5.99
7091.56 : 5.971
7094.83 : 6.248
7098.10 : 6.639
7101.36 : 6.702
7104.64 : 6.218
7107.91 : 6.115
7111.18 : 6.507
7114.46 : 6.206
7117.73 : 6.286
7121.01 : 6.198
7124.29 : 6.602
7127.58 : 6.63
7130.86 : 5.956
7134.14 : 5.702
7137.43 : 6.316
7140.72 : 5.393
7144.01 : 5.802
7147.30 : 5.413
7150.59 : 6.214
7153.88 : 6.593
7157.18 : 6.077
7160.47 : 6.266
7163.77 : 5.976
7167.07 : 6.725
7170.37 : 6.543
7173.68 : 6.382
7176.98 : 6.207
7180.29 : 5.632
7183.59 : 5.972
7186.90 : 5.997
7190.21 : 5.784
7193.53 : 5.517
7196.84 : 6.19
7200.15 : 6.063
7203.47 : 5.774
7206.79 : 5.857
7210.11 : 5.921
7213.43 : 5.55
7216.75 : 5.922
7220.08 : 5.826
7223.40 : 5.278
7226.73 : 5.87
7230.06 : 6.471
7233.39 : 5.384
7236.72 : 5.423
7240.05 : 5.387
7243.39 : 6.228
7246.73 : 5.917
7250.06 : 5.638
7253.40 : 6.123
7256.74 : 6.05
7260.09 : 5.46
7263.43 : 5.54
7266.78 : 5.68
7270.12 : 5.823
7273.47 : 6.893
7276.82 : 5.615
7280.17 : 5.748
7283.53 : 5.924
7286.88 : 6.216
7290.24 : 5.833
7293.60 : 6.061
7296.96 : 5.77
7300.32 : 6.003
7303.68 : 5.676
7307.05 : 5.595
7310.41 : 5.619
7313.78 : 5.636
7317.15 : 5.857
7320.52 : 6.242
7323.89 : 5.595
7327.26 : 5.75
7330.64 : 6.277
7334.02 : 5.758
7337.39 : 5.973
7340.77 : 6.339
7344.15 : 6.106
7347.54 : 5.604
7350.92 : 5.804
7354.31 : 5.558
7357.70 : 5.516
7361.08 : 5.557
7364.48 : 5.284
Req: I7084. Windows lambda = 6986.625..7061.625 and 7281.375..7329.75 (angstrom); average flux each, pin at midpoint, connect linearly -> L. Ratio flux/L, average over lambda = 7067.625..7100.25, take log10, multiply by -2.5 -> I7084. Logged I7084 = 0.02 mag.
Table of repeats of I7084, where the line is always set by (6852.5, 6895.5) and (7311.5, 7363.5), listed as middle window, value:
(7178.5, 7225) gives 0.02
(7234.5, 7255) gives 0.02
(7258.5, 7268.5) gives 0.06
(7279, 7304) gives -0.01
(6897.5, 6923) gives -0.04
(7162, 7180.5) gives -0.06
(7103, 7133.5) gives -0.05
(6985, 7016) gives -0.04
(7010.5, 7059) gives -0.02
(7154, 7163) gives -0.05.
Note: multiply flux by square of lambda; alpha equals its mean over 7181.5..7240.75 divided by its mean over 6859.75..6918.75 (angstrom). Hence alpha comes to 1.02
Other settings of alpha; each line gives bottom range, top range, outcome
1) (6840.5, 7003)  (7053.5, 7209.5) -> 1.04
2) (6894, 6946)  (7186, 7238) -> 1.01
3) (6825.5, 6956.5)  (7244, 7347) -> 1.07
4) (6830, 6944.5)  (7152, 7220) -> 1.06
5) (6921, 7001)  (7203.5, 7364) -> 1.03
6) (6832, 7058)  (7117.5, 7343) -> 1.04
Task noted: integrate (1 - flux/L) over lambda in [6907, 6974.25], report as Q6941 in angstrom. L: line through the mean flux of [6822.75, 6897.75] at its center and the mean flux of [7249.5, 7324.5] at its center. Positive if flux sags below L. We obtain -1.53 angstrom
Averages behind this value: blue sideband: 6.12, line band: 6.21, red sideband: 5.86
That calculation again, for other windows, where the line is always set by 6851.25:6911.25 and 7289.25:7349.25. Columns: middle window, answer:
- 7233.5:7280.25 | 0.8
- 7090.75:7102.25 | -0.7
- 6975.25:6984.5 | 0.0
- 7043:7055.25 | -0.4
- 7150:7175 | -1.6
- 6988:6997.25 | -0.5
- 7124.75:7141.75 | -0.2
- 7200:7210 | 0.1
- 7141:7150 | 0.5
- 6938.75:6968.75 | -0.3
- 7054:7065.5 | -0.2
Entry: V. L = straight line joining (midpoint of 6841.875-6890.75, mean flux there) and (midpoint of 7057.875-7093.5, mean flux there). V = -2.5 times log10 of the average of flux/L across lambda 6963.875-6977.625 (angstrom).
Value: -0.033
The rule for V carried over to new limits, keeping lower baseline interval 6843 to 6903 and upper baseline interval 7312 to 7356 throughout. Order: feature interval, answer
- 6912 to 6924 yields -0.04 mag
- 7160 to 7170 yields -0.06 mag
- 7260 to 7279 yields 0.01 mag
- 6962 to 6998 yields -0.03 mag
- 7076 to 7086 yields 0.06 mag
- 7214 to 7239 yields 0.04 mag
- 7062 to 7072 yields 0.03 mag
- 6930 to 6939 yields -0.02 mag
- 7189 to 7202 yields 0.01 mag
